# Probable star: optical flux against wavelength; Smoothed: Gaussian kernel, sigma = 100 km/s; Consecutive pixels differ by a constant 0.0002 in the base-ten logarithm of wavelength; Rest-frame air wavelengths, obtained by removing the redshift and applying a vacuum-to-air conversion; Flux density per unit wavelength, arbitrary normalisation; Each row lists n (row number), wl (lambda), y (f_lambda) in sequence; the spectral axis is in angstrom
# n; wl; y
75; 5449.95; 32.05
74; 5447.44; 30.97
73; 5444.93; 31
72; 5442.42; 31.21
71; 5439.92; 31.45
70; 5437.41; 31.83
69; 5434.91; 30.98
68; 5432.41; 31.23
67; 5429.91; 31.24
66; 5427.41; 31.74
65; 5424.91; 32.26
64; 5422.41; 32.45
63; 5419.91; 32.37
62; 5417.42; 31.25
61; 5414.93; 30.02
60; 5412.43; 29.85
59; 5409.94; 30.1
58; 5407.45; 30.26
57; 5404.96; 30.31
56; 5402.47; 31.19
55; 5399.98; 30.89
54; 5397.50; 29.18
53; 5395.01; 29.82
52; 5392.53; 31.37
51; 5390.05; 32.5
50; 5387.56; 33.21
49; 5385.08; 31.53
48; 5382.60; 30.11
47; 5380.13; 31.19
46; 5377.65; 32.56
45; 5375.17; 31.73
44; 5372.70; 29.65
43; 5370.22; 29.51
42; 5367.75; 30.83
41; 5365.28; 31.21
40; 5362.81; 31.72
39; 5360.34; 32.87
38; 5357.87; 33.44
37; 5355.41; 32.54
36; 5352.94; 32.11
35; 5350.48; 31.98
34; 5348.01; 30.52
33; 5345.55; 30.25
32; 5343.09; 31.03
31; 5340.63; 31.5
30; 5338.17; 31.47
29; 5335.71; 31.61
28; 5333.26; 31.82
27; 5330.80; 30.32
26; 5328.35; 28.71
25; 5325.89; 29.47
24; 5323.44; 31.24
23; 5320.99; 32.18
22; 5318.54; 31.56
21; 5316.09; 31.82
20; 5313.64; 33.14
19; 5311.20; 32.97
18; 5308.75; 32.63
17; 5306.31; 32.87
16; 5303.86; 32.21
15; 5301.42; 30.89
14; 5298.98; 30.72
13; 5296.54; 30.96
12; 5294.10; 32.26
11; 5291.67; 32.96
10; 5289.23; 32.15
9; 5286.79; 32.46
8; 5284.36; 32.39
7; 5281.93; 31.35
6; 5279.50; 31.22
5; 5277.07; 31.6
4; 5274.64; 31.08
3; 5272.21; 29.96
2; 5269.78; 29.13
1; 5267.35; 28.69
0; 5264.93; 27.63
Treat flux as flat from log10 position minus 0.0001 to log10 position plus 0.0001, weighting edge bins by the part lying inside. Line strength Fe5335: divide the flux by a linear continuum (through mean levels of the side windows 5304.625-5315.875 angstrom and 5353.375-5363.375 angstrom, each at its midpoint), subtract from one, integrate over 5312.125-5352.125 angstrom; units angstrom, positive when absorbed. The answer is 1.9 angstrom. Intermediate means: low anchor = 32.8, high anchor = 32.7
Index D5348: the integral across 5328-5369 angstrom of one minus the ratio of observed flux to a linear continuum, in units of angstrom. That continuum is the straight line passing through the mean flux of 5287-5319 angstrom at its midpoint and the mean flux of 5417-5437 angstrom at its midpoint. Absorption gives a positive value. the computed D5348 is 0.6 angstrom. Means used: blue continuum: 32.1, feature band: 31.5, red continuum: 31.7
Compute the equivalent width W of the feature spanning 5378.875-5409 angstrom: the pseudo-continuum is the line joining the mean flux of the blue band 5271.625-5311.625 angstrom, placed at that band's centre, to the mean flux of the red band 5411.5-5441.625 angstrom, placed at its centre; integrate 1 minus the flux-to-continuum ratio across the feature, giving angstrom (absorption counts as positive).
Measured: 0.5 angstrom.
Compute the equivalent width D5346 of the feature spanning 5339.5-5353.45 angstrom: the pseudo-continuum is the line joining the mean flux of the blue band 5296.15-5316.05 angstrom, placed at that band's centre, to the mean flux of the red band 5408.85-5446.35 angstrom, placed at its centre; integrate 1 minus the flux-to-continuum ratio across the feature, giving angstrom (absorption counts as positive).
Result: 0.3 angstrom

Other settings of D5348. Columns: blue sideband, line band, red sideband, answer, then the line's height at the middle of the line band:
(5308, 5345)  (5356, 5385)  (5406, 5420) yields -0.4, 30.9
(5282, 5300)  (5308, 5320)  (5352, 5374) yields -0.2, 31.8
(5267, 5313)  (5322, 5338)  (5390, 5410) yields 0.3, 31.2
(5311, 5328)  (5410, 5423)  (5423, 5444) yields 0.2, 31.5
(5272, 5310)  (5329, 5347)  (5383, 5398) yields 0.3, 31.5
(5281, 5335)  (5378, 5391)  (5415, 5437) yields 0.0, 31.6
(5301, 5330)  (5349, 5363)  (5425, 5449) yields -0.4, 31.5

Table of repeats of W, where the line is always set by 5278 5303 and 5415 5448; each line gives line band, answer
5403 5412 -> 0.4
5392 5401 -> 0.4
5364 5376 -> 0.4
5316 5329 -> 0.4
